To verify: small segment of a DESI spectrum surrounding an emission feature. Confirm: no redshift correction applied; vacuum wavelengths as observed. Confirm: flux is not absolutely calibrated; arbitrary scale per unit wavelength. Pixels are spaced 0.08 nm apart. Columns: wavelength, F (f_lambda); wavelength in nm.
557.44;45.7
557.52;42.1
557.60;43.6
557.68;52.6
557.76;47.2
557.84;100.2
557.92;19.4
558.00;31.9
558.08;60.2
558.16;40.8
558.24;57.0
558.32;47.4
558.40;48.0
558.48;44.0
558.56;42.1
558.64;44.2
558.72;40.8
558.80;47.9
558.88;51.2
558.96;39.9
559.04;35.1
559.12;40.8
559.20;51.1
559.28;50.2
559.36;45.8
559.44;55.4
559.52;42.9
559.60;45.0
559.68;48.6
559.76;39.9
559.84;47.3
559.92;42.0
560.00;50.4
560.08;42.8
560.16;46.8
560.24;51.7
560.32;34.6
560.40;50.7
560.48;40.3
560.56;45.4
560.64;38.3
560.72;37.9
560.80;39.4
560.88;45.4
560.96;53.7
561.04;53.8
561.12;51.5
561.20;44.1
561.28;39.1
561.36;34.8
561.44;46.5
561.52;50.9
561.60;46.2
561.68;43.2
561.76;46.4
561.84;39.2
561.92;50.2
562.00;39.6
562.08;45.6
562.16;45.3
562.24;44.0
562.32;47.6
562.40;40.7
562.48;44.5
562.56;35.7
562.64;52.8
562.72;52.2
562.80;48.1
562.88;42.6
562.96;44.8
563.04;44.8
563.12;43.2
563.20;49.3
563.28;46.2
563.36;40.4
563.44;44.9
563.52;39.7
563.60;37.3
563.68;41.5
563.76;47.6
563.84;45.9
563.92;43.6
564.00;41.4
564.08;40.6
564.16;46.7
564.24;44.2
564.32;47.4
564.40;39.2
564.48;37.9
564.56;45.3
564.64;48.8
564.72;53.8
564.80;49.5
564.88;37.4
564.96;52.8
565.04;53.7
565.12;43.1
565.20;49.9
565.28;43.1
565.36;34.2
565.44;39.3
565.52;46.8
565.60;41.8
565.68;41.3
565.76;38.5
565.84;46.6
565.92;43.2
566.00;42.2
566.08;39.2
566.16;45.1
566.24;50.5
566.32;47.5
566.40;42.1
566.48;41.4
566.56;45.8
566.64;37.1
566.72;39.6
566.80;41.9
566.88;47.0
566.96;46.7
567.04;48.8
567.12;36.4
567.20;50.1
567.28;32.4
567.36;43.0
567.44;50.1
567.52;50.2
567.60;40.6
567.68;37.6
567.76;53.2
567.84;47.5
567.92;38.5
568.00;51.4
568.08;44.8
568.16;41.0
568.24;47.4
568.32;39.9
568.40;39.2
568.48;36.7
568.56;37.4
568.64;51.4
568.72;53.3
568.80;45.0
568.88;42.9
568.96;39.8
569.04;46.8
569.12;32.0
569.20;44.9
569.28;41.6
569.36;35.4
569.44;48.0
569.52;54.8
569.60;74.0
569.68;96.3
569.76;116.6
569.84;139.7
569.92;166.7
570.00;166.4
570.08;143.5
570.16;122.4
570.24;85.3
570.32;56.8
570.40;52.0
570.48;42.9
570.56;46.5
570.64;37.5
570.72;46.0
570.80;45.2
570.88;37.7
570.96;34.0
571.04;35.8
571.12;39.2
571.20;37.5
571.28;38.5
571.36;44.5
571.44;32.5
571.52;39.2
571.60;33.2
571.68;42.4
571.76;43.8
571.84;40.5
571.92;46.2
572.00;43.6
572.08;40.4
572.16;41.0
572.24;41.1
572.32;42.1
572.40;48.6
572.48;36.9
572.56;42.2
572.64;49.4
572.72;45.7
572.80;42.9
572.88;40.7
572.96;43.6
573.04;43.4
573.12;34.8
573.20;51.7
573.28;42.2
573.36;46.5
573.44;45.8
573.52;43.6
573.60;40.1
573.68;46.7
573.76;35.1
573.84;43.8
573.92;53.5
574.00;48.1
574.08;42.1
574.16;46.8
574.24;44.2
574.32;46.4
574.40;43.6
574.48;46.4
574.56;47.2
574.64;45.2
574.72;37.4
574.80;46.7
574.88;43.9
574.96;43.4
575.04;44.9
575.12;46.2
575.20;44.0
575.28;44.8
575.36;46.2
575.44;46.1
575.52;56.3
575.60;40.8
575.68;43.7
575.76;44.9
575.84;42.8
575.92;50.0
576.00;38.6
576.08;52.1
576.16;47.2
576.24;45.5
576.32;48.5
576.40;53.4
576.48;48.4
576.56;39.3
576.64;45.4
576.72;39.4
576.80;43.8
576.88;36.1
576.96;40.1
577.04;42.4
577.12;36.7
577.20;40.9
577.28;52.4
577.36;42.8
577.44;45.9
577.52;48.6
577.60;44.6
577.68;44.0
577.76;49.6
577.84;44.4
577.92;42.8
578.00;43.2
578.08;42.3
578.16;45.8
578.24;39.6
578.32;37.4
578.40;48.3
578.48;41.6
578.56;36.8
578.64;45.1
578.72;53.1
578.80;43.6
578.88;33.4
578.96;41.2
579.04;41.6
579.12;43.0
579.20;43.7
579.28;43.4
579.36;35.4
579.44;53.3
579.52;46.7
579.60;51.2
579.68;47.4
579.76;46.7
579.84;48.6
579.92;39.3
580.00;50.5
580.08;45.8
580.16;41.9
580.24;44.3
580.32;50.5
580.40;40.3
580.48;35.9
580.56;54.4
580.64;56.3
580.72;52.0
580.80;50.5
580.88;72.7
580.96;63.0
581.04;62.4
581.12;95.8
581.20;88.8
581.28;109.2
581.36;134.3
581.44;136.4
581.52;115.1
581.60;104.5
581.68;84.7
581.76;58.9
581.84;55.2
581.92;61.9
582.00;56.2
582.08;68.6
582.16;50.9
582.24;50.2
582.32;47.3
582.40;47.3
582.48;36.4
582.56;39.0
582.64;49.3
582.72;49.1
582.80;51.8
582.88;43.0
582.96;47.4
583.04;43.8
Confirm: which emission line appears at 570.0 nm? Hbeta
